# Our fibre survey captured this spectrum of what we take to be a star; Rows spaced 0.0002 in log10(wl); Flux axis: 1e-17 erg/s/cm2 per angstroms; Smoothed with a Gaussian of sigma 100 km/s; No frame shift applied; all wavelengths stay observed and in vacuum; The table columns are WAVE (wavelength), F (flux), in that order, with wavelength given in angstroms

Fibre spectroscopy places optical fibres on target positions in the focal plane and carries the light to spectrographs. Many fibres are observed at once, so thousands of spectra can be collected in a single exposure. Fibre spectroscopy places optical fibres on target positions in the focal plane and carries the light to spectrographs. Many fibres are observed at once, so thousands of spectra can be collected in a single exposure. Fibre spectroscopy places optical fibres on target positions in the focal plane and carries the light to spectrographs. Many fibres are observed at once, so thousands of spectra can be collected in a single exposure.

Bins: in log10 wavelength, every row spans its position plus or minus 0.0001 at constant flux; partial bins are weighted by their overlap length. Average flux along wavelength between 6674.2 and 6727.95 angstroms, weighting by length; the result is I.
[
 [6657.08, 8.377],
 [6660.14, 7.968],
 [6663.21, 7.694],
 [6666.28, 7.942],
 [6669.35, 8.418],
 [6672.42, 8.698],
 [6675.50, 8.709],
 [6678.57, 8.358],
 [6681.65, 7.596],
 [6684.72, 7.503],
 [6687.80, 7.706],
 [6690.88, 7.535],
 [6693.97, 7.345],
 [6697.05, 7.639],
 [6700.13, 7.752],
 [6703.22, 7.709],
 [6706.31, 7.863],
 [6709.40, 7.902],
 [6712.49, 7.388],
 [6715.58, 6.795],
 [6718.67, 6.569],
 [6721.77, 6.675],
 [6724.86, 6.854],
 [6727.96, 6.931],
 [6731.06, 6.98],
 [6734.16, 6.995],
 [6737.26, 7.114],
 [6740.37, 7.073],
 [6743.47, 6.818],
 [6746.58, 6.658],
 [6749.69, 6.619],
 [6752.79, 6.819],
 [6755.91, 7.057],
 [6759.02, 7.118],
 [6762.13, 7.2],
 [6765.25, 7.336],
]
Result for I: 7.5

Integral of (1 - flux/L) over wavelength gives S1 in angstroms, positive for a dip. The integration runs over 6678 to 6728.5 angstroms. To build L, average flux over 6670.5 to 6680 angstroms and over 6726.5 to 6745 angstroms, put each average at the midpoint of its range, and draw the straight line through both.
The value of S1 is 2.8 angstroms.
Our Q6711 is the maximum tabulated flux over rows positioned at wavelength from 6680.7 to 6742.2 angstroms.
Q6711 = 7.902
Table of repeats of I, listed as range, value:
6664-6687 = 8.15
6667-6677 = 8.55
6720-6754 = 6.87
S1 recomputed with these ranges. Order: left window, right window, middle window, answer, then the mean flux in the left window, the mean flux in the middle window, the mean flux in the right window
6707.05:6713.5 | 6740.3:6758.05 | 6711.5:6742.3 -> 1.6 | 7.69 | 6.93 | 6.83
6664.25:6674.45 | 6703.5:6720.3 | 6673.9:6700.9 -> 0.4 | 8.33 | 7.8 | 7.33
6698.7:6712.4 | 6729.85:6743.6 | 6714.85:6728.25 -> 1.1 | 7.76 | 6.75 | 7.02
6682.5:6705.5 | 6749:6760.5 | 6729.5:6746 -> 0.3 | 7.61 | 6.97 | 6.92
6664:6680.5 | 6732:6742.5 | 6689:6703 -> 0.5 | 8.37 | 7.58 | 7.04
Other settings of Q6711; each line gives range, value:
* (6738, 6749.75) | 7.073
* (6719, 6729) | 6.931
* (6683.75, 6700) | 7.706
